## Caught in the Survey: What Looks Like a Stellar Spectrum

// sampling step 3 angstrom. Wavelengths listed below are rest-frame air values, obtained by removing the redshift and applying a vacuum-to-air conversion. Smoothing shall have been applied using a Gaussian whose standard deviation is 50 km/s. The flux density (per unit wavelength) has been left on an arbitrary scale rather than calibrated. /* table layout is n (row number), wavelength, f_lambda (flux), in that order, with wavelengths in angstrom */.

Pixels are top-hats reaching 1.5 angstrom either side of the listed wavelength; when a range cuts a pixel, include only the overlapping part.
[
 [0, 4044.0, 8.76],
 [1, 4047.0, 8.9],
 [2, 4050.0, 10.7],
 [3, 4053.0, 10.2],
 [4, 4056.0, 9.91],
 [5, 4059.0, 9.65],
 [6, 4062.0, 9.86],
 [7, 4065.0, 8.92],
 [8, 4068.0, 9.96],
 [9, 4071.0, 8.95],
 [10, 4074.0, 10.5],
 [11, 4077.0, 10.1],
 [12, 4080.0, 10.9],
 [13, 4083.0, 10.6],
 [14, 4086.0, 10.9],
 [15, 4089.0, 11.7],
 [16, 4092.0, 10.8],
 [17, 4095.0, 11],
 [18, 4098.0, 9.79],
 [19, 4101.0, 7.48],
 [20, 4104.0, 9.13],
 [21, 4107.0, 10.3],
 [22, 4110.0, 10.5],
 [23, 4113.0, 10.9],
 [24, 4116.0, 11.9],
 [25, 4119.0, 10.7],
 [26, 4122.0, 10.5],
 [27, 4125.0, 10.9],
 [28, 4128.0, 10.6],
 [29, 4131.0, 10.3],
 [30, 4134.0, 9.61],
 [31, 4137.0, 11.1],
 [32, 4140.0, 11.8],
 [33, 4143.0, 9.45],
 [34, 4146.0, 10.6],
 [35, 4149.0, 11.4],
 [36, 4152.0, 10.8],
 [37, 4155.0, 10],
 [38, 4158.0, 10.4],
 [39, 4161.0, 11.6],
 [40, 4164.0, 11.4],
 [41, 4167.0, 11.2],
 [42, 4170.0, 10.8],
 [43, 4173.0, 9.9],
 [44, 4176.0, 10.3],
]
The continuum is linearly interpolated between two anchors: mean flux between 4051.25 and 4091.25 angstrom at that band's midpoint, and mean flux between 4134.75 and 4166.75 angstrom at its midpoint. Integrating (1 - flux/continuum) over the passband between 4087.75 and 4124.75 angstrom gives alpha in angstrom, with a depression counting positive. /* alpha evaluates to 0.3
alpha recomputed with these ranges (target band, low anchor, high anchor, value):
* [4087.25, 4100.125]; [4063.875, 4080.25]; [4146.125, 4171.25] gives -0.7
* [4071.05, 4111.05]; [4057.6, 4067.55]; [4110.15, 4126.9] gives 0.0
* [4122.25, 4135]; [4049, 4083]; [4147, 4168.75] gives 0.3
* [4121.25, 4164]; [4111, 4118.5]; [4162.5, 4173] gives 1.6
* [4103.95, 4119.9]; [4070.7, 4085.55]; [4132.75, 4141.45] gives -0.1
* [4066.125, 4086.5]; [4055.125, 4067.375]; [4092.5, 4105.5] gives -1.4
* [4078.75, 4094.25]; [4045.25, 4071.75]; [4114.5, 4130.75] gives -1.2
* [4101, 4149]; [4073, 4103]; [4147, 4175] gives 0.5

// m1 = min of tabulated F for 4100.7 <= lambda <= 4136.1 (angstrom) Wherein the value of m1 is 7.48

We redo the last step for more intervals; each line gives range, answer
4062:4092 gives 8.92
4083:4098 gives 9.79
